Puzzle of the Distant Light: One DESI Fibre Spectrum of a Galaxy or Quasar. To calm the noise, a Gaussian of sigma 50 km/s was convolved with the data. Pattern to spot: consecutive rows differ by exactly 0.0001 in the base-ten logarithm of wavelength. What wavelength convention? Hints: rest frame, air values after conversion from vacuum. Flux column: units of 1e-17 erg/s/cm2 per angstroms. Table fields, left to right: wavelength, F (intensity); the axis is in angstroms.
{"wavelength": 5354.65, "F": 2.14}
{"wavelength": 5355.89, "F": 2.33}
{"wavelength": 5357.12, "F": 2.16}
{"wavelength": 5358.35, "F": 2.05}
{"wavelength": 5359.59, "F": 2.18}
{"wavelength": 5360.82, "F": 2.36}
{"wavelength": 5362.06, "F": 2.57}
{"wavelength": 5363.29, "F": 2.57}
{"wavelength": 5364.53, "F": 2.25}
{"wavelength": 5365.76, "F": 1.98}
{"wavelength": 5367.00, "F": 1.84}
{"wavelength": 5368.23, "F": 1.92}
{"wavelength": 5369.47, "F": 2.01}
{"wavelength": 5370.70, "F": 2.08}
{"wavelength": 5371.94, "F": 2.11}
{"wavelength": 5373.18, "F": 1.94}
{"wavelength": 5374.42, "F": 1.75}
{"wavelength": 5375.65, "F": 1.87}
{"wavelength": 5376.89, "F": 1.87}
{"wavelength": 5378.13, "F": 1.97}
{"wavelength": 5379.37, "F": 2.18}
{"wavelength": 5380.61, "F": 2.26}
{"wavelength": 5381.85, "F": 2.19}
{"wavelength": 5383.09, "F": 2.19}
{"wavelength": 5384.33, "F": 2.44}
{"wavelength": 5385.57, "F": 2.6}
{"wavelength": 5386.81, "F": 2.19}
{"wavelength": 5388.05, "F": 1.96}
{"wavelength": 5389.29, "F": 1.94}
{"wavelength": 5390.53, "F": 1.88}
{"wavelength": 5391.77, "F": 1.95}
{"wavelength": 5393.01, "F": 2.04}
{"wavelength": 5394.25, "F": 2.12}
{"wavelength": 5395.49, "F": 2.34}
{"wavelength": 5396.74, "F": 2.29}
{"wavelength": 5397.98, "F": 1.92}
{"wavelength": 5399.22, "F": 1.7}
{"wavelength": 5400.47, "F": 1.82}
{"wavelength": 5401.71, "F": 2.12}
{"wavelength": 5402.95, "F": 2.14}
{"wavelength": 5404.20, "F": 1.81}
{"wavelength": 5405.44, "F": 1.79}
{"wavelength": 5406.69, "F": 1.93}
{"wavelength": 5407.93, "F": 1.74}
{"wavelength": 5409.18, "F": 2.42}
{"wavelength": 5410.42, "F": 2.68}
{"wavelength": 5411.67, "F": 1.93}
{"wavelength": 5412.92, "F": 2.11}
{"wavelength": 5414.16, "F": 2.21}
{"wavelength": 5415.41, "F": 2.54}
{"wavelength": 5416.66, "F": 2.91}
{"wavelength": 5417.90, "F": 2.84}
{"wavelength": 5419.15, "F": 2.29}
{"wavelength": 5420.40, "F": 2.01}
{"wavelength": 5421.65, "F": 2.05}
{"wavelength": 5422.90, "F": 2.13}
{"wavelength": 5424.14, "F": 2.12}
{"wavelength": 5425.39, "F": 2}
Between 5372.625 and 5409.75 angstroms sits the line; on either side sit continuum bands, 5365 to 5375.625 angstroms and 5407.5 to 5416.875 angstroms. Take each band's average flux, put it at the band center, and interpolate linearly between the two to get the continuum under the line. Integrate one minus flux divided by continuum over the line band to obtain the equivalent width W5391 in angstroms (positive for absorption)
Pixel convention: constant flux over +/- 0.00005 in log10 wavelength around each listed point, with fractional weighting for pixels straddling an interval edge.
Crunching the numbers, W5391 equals 1.37 angstroms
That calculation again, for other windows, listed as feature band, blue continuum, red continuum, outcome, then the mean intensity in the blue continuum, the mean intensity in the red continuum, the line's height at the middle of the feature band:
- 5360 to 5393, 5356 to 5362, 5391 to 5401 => 0.4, 2.23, 2.02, 2.13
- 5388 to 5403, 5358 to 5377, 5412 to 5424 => 1.4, 2.09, 2.33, 2.22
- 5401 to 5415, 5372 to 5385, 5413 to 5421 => 1.6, 2.07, 2.44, 2.36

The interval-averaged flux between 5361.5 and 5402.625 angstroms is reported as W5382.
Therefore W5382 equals 2.09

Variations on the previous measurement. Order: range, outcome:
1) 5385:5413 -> 2.06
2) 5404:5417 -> 2.18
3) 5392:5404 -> 2.04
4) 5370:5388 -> 2.11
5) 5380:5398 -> 2.16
